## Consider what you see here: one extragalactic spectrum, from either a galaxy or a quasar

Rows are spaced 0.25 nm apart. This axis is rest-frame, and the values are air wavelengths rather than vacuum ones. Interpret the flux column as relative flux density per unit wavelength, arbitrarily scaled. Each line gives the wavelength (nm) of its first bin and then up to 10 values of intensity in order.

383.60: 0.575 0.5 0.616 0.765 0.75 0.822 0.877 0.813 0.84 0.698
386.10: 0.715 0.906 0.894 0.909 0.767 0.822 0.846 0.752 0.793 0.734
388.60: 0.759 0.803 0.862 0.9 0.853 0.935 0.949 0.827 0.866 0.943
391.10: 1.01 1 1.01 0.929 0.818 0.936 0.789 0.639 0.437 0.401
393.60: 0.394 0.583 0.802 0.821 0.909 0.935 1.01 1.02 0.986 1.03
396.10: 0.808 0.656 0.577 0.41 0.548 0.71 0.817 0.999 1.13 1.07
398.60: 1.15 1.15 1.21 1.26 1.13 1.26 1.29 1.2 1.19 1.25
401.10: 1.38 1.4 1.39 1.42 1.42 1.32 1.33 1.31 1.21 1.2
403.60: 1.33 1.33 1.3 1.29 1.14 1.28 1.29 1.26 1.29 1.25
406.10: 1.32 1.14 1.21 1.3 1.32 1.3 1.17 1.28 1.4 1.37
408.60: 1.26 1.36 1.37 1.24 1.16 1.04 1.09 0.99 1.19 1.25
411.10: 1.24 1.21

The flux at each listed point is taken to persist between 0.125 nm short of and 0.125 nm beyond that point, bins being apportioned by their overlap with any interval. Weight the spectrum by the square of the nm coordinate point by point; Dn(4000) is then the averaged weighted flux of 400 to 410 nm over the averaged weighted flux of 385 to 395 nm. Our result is 1.7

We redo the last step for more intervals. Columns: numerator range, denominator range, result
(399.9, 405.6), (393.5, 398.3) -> 1.67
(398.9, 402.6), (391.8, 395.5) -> 1.76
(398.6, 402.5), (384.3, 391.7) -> 1.61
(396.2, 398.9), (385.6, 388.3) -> 1.08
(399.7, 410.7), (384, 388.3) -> 1.75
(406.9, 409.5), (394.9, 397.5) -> 1.78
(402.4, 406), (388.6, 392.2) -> 1.51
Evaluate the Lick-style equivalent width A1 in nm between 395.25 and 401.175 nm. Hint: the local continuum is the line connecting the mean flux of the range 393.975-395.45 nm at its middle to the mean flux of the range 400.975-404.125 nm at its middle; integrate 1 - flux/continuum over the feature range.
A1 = 0.56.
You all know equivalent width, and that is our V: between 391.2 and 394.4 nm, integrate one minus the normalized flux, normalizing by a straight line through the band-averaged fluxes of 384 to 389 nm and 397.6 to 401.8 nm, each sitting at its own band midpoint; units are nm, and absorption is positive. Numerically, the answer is 0.813 nm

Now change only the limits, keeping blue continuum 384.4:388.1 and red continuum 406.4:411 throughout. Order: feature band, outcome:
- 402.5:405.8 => -0.35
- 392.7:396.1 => 0.71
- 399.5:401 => -0.20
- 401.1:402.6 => -0.37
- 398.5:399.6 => -0.14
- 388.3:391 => 0.05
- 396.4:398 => 0.53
